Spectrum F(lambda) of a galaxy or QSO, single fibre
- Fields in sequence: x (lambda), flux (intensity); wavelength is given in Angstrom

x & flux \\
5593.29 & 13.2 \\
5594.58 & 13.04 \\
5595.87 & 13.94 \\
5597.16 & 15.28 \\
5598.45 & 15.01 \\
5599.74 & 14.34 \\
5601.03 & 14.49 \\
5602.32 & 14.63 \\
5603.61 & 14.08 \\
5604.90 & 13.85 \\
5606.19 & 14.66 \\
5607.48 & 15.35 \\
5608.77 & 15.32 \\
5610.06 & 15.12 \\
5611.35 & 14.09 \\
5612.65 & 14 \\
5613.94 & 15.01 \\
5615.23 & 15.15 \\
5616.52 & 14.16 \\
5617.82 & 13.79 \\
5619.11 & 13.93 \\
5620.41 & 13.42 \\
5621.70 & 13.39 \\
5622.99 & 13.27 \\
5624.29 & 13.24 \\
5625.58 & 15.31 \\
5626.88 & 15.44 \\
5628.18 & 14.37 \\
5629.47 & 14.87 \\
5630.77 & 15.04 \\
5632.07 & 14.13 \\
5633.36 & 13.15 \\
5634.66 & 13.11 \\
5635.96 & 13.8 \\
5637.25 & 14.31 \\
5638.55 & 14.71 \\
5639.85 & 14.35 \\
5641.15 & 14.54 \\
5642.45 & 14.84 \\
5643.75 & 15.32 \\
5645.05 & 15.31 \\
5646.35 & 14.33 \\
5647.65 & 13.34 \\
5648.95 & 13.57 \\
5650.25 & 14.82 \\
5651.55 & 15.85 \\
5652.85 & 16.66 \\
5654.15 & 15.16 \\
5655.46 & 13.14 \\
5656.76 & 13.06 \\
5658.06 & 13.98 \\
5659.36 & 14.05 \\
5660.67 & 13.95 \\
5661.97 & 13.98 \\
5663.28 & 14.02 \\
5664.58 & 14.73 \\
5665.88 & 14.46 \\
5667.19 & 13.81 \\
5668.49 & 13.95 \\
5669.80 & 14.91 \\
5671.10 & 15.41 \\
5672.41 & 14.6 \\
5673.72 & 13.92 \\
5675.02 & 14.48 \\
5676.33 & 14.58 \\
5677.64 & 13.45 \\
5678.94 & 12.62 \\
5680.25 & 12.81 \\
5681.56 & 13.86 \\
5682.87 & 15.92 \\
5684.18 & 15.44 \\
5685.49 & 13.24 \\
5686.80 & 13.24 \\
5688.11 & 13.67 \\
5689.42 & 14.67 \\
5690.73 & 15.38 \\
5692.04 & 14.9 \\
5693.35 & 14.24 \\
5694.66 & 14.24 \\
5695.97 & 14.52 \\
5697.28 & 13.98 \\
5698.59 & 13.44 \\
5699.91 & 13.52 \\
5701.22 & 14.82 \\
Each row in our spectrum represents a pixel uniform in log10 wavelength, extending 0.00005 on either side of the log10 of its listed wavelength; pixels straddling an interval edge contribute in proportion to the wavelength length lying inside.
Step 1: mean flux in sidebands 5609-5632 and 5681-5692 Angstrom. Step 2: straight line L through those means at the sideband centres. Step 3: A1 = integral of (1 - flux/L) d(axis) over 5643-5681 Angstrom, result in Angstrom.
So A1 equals 0.3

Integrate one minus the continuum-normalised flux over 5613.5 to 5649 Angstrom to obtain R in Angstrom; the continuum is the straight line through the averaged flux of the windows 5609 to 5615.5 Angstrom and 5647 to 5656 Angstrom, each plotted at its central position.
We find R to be 1.0 Angstrom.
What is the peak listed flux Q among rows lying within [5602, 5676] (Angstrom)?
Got 16.66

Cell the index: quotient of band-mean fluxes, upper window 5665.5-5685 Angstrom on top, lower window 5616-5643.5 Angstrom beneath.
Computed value 1.01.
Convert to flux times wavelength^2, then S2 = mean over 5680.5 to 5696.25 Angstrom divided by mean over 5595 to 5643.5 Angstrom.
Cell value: 1.0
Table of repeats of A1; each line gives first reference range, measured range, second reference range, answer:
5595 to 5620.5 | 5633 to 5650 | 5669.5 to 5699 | 0.2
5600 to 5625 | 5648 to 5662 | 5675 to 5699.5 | -0.2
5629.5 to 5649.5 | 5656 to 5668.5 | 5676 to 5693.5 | 0.2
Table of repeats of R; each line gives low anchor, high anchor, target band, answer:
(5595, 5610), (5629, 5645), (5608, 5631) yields 0.20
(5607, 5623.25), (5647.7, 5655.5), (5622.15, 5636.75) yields 0.40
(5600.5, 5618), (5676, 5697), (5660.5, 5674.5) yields -0.09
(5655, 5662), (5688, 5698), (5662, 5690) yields -0.16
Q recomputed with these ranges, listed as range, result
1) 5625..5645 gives 15.44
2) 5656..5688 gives 15.92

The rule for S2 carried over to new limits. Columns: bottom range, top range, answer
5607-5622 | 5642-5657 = 1.03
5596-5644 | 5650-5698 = 1.01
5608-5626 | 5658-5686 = 1.02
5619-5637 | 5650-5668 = 1.04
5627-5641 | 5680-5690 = 1.01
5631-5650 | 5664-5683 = 1.01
